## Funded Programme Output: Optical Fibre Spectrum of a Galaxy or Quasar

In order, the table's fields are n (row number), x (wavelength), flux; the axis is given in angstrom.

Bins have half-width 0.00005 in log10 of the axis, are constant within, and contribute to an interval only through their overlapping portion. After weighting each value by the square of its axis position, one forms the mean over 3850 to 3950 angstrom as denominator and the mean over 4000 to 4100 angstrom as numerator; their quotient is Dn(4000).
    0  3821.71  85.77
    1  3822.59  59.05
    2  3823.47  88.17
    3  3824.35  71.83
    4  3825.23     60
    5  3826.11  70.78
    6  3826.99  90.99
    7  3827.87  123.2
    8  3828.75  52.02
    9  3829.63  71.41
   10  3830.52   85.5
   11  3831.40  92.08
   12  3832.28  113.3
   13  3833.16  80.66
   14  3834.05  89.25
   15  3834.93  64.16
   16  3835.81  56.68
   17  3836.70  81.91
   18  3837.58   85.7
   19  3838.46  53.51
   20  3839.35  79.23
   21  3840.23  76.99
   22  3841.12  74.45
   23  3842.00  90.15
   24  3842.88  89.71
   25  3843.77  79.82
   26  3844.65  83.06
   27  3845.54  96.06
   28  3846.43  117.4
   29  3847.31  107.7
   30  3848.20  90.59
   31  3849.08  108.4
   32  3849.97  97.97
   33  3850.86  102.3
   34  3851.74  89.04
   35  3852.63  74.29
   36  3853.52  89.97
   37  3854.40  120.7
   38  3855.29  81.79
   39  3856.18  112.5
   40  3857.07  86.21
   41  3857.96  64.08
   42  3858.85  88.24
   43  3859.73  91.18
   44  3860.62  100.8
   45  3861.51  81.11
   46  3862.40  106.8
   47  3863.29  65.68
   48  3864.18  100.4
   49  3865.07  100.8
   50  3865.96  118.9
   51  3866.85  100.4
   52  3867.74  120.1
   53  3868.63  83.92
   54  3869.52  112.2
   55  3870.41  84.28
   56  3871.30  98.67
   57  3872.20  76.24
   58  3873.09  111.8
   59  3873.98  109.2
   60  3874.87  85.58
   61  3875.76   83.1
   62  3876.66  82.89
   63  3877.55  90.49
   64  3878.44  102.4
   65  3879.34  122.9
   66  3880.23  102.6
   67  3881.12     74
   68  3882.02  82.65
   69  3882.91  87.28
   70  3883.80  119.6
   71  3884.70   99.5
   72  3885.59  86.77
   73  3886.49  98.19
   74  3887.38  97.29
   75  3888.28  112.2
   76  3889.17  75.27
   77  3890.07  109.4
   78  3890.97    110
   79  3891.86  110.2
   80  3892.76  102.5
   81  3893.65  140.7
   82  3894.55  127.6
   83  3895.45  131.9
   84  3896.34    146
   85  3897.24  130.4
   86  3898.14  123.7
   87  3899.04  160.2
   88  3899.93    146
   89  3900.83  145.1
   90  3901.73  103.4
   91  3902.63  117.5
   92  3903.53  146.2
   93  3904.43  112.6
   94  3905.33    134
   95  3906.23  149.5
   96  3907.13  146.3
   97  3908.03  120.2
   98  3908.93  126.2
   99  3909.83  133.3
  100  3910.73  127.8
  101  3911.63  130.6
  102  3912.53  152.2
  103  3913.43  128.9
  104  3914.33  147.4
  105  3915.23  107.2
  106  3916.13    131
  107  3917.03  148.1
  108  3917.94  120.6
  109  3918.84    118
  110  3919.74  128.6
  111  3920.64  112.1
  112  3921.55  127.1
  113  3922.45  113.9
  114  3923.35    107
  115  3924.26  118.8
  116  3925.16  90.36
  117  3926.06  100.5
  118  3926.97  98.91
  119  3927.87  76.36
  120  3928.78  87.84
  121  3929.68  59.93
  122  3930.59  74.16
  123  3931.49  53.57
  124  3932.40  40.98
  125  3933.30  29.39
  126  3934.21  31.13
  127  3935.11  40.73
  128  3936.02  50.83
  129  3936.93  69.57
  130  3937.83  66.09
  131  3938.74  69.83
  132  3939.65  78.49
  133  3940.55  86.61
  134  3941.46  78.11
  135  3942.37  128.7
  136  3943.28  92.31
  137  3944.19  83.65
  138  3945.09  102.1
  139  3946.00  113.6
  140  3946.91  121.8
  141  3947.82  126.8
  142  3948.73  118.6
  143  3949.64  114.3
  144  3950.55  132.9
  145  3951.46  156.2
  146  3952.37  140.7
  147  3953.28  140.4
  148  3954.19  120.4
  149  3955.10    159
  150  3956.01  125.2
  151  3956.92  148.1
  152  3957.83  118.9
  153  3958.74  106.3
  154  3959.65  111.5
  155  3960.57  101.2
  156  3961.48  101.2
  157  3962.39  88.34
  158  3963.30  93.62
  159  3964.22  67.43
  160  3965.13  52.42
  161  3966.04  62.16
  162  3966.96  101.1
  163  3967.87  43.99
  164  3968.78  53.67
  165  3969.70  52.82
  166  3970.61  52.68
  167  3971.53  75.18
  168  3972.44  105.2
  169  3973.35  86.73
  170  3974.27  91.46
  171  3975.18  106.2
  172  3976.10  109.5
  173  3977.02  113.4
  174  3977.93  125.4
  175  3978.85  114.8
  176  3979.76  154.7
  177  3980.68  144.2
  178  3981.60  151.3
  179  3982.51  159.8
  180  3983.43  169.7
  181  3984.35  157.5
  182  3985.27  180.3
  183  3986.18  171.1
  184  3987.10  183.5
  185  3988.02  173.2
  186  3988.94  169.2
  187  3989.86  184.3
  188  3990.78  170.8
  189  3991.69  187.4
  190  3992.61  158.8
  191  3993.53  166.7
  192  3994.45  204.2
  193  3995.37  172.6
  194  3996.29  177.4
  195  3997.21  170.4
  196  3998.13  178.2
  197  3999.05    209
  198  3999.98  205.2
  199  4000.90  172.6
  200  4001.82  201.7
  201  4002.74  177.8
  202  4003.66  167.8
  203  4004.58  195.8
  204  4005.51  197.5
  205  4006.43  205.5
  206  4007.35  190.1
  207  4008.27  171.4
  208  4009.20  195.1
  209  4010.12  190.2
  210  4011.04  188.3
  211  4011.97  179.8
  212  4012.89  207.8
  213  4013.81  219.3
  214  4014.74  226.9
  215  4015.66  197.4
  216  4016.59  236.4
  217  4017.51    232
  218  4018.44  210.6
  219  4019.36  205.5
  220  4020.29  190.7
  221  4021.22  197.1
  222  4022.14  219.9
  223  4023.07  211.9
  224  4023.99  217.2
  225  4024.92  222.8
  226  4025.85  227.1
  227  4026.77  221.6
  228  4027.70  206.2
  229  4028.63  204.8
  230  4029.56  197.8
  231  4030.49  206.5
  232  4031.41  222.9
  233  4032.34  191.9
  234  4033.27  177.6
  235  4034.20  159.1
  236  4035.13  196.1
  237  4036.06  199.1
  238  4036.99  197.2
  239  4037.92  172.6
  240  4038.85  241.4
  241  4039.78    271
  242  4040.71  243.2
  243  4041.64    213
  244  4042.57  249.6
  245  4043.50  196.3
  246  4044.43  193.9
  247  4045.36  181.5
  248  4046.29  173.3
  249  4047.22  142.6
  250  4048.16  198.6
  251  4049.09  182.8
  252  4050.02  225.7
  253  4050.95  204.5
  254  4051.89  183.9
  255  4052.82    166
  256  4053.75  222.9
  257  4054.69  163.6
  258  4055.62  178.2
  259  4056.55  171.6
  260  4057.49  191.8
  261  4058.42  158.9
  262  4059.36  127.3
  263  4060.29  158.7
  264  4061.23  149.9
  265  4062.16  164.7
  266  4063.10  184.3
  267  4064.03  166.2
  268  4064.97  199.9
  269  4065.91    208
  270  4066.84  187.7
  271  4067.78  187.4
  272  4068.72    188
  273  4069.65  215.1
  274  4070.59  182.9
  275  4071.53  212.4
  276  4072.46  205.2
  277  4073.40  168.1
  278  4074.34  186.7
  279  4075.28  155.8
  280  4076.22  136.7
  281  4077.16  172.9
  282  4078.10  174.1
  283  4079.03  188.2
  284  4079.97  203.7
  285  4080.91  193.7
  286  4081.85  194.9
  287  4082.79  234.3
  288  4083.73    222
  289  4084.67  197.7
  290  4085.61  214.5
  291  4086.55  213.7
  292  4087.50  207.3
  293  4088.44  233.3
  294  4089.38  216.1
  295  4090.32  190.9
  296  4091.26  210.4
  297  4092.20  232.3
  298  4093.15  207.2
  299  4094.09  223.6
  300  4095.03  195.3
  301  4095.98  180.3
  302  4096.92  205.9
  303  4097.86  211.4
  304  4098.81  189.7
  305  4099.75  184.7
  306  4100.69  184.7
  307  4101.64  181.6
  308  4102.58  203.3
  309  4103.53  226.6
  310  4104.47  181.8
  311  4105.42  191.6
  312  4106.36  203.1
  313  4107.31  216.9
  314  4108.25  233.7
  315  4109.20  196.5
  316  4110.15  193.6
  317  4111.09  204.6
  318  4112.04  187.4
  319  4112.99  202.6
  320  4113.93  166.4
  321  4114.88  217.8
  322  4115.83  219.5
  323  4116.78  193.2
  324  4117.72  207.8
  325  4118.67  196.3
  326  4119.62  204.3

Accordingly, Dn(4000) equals 2.06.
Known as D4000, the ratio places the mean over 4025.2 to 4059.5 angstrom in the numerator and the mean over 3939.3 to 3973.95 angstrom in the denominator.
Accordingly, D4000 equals 1.95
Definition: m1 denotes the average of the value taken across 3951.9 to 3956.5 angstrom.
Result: 137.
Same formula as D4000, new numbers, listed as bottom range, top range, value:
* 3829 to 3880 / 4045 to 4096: 2.08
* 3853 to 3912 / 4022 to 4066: 1.80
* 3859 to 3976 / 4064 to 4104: 1.91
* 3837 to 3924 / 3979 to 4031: 1.78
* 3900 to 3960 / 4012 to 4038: 1.89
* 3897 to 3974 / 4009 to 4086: 1.88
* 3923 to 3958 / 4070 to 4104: 2.07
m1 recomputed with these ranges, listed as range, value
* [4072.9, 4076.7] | 162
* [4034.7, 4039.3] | 201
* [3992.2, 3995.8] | 176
